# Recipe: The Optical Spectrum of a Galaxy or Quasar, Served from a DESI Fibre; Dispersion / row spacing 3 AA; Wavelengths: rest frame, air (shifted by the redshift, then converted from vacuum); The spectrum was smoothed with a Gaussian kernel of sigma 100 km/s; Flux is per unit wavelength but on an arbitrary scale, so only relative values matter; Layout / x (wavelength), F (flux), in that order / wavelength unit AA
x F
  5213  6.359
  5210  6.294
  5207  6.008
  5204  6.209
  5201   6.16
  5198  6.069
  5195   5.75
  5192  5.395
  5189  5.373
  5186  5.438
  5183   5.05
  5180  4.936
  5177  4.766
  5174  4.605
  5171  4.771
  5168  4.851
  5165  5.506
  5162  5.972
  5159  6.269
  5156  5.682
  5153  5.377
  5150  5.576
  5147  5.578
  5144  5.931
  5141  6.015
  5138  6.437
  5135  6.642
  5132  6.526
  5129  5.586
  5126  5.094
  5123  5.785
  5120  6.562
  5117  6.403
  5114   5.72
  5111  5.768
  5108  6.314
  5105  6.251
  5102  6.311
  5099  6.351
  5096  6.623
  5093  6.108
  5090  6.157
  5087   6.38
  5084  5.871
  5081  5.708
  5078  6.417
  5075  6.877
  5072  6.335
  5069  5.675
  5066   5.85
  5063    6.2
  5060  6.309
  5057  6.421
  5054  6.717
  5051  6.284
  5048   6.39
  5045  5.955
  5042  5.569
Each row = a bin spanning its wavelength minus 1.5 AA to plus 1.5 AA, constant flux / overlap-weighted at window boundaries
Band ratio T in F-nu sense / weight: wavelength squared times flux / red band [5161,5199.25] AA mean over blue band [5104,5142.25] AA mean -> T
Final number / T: 0.9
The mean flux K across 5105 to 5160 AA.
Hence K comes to 5.96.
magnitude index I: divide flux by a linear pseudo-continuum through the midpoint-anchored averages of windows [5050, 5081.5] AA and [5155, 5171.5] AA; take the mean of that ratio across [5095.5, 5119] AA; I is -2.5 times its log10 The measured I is -0.04 mag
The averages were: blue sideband 6.27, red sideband 5.55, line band 6.21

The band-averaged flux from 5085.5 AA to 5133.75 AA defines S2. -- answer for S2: 6.12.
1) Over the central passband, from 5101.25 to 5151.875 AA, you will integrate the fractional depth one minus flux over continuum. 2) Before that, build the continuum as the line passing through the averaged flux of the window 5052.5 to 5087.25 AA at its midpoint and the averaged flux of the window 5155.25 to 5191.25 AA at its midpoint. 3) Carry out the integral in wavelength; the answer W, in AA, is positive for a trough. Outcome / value -2.9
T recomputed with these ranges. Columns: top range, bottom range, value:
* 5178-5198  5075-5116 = 0.90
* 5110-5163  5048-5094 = 0.98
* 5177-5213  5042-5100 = 0.96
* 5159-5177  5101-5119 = 0.87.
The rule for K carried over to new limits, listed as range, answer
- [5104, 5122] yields 6.16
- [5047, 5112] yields 6.24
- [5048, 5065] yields 6.37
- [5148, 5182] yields 5.3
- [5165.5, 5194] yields 5.05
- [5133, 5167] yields 5.9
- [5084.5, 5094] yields 6.18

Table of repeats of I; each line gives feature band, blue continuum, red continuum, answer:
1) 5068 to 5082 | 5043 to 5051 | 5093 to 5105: 0.01 mag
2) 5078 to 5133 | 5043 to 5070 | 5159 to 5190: -0.06 mag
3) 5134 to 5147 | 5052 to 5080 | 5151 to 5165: -0.05 mag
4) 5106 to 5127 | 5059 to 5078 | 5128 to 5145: 0.04 mag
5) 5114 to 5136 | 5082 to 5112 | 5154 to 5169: -0.01 mag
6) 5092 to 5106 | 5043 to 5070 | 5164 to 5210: -0.07 mag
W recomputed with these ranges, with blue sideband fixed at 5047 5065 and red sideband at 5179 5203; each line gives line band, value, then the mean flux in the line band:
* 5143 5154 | 0.4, 5.61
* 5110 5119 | 0.0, 6.01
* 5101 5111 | -0.2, 6.21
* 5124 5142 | -0.4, 6.04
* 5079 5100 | 0.0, 6.17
